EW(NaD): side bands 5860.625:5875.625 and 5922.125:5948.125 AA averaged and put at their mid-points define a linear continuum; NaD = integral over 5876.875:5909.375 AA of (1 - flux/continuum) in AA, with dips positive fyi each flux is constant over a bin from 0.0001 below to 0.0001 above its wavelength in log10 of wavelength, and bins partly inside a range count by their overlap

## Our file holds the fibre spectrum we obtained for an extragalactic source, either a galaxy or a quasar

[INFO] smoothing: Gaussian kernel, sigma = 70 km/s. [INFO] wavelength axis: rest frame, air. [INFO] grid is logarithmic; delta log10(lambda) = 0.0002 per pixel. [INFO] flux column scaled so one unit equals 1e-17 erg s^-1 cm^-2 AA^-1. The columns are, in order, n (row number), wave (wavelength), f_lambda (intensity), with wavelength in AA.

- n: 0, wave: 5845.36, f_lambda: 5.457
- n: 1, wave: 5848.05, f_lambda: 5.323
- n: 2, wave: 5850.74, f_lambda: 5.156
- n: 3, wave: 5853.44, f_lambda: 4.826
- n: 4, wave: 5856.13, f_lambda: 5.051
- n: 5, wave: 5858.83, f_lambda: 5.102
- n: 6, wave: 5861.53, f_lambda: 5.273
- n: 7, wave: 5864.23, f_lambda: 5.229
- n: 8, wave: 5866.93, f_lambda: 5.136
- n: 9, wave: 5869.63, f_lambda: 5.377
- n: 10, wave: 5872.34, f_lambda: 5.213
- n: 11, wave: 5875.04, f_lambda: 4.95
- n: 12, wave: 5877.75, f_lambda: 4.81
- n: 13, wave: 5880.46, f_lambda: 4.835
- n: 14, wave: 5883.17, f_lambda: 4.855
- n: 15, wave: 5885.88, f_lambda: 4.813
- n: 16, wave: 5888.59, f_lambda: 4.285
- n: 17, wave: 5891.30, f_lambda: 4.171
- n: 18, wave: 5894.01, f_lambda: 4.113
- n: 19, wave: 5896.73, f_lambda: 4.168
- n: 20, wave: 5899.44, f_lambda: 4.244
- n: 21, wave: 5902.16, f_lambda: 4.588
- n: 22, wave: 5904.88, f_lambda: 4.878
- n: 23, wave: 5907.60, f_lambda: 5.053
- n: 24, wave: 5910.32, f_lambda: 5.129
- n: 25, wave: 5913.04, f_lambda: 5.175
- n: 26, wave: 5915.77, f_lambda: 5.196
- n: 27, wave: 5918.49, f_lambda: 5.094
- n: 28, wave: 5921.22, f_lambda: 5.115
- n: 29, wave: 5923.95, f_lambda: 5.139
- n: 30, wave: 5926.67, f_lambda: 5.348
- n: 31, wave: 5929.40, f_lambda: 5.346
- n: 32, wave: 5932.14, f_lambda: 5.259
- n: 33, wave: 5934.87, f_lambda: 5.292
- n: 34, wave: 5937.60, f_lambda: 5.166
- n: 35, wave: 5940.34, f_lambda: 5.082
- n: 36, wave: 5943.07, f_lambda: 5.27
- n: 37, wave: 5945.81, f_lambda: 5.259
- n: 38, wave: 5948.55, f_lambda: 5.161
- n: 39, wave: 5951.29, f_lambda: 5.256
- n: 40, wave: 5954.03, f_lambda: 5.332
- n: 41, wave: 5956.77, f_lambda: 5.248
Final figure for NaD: 4.03 AA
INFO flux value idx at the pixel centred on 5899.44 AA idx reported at 4.244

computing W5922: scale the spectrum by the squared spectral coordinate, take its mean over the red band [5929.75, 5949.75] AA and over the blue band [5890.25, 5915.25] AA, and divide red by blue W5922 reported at 1.14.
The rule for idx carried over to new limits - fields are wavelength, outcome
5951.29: 5.256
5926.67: 5.348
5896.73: 4.168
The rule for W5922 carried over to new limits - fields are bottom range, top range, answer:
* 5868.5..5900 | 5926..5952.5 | 1.15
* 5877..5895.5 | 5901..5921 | 1.12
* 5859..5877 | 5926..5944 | 1.04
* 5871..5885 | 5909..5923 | 1.06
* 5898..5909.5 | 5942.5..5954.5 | 1.13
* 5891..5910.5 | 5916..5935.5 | 1.16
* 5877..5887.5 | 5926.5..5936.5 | 1.12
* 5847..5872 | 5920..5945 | 1.04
